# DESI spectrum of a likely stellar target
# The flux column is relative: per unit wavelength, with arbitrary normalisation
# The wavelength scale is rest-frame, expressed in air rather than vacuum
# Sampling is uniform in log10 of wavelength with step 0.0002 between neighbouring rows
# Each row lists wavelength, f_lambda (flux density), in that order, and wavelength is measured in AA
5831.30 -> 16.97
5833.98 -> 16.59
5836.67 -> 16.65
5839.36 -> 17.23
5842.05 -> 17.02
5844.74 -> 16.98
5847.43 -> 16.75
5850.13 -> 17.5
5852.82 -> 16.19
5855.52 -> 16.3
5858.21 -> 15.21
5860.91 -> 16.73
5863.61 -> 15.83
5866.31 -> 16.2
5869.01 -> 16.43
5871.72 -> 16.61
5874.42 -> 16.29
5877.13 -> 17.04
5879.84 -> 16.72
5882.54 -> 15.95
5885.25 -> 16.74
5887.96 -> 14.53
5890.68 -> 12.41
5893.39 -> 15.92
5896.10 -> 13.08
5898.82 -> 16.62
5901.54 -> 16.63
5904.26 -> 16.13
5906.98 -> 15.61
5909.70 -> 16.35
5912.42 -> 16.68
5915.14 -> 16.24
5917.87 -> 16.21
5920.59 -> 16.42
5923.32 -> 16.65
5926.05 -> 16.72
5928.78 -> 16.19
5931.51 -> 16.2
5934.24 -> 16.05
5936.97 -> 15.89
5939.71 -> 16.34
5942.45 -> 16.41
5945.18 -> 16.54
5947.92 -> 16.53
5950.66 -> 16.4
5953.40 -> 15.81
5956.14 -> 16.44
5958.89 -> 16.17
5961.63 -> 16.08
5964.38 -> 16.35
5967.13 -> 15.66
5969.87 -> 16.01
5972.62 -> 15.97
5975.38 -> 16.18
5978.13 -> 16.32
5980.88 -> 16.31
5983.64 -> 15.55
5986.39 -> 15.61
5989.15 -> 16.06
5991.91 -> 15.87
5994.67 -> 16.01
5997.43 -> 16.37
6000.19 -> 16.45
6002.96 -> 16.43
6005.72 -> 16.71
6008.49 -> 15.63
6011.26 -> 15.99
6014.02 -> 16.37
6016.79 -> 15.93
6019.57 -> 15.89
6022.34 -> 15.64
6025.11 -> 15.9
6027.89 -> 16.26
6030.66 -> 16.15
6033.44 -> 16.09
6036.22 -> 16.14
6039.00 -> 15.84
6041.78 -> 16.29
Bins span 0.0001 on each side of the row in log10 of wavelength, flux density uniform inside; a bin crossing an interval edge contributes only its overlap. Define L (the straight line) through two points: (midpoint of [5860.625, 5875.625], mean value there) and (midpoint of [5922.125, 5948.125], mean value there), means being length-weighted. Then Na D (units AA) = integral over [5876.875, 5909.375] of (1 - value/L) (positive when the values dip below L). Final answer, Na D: 1.5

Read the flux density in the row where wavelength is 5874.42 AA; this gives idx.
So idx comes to 16.29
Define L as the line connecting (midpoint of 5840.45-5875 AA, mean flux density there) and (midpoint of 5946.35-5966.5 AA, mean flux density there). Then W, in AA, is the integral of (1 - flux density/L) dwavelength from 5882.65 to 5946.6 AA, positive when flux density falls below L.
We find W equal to 1.5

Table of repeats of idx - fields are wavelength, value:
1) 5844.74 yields 16.98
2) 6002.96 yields 16.43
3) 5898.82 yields 16.62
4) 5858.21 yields 15.21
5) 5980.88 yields 16.31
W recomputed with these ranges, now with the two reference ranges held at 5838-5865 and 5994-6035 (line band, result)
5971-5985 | 0.14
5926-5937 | 0.11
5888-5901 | 1.43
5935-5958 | 0.04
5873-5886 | -0.03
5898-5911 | 0.14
